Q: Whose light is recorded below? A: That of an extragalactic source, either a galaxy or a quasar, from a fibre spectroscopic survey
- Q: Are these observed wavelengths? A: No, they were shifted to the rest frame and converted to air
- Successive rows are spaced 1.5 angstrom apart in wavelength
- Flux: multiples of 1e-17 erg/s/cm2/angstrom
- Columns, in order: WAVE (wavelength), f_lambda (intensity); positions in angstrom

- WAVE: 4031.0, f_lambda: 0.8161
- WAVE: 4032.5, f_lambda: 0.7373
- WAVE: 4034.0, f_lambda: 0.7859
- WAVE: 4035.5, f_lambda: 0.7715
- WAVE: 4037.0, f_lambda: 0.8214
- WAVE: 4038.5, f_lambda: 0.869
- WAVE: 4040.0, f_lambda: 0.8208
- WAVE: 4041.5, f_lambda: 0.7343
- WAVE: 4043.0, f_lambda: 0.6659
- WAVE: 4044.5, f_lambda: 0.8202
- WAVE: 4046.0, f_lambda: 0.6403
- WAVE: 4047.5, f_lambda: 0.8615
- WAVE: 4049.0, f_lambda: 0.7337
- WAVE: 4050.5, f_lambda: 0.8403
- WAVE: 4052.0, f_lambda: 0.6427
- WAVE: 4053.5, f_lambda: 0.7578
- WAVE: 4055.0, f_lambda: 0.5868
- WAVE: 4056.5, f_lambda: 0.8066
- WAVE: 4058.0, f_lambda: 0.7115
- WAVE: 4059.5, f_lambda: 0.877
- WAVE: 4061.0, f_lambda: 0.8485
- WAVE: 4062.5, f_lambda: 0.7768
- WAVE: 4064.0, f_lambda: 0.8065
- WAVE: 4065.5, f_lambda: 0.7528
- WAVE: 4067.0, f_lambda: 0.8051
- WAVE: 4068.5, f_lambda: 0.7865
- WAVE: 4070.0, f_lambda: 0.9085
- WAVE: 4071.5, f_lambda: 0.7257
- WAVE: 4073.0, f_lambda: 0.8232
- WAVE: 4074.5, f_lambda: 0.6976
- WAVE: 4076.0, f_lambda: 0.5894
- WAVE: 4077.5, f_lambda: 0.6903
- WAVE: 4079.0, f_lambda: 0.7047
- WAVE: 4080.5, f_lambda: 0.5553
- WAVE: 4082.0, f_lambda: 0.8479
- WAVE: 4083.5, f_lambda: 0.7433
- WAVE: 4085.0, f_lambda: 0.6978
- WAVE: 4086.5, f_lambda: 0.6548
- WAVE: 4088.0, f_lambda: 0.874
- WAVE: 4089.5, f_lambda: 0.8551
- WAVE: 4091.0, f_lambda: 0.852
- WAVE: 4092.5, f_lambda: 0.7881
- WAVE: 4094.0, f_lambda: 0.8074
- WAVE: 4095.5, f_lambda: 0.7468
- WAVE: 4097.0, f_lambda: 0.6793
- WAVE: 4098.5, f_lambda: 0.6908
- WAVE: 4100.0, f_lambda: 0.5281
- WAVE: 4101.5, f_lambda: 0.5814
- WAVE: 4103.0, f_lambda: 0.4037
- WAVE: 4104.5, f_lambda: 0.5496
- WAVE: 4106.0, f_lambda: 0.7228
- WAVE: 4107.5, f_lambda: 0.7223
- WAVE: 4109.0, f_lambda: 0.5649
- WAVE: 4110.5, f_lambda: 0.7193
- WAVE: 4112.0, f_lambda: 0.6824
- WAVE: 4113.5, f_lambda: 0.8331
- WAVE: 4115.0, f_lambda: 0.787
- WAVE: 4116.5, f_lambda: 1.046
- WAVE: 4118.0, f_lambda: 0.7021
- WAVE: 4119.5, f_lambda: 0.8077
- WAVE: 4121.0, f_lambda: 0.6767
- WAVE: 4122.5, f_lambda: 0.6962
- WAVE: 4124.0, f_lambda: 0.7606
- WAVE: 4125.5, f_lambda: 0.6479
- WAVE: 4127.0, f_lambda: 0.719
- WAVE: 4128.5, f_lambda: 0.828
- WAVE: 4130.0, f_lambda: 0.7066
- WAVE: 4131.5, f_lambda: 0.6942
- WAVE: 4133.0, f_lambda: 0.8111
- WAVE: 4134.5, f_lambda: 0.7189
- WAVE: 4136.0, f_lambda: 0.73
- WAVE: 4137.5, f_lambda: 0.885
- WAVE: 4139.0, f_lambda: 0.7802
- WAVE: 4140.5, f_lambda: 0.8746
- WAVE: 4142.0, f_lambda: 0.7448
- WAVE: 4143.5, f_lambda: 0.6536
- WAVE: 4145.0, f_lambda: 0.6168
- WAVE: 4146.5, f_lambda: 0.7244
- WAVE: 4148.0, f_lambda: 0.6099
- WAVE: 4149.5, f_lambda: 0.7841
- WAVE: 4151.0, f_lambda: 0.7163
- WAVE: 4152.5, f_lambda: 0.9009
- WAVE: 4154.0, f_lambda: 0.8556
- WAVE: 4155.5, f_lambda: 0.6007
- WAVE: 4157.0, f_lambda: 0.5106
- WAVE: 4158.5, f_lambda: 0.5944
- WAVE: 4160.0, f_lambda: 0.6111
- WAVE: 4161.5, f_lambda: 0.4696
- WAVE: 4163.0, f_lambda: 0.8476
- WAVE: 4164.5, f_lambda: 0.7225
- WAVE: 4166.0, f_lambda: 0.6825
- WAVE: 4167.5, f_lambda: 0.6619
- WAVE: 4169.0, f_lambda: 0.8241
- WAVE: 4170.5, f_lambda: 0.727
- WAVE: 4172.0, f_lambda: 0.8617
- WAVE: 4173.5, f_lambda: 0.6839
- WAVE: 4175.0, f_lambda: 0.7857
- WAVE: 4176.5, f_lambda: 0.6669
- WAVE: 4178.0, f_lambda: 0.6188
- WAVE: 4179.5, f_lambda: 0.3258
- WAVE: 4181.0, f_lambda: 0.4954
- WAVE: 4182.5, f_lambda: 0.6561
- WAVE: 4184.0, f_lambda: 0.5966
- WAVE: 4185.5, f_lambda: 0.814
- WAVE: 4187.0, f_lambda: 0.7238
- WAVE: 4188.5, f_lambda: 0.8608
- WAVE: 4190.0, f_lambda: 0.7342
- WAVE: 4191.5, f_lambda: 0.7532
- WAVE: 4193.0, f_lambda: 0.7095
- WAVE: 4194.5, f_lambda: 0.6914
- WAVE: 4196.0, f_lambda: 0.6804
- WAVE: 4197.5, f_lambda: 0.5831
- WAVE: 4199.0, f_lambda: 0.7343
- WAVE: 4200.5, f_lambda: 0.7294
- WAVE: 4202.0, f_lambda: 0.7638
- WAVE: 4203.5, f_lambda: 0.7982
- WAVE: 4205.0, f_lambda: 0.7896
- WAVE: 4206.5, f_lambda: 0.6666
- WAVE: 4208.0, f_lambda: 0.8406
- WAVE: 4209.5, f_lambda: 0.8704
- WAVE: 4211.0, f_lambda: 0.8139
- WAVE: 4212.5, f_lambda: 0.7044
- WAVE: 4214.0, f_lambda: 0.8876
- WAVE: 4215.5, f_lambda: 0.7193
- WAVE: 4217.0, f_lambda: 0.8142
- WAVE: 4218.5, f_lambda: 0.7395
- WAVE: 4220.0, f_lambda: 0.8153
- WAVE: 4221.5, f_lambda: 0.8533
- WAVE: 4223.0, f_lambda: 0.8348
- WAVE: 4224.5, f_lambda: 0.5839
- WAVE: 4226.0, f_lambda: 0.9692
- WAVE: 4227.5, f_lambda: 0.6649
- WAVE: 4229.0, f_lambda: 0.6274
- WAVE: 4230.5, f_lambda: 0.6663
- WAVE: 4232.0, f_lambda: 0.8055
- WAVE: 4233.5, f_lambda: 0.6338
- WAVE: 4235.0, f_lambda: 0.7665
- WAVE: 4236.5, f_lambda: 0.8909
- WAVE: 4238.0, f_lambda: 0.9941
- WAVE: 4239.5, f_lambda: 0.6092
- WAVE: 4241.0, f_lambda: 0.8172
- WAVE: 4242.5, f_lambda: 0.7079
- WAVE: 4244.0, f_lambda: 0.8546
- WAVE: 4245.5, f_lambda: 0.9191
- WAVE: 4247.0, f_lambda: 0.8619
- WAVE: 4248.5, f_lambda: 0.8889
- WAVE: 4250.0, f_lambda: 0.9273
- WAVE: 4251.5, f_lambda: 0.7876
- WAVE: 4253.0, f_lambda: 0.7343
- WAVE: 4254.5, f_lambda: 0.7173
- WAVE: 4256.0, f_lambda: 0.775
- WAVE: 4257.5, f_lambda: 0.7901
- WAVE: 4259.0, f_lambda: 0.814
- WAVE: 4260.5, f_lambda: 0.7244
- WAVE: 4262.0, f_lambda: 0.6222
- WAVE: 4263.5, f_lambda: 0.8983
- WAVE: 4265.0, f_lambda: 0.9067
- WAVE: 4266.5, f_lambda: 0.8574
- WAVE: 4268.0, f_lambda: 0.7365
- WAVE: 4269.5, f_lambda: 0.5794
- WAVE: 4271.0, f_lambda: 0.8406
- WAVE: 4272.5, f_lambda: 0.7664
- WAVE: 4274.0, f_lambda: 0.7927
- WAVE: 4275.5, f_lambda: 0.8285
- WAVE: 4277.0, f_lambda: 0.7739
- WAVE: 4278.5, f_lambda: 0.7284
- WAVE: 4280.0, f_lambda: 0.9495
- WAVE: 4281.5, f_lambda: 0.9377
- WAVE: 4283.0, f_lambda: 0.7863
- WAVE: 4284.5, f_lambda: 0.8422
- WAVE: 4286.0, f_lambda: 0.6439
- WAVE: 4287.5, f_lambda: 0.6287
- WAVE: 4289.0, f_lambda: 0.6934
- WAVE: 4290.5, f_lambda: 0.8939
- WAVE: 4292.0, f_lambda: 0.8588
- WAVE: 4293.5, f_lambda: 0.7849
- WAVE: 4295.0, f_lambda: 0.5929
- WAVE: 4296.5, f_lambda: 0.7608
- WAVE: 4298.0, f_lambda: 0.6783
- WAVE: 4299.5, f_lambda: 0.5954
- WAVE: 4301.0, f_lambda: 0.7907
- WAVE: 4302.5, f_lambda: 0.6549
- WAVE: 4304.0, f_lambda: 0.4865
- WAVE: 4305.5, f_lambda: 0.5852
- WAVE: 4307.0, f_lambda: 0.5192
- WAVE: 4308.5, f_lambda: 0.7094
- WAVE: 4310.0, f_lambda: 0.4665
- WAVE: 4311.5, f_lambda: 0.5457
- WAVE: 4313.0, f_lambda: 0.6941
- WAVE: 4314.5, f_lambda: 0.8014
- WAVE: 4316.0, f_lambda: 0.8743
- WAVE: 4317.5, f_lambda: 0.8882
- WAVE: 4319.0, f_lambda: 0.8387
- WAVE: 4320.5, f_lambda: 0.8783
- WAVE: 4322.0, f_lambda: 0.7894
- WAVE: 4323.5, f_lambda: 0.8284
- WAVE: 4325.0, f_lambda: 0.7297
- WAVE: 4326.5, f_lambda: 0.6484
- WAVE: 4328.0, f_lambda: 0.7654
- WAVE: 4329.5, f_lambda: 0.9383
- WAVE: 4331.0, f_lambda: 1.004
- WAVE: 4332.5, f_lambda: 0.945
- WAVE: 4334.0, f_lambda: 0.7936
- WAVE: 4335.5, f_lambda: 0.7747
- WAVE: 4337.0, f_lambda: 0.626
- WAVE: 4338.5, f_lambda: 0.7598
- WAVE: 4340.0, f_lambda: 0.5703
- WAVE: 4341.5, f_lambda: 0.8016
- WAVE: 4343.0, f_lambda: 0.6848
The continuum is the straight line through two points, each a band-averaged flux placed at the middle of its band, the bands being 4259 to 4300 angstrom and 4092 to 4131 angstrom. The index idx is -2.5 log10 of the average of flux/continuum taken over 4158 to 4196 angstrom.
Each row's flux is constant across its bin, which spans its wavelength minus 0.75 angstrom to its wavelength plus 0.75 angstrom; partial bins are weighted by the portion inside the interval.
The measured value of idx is 0.07 mag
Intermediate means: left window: 0.707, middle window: 0.685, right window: 0.769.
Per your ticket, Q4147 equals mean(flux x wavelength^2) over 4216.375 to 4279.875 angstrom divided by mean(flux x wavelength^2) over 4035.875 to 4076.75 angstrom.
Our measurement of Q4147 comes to 1.12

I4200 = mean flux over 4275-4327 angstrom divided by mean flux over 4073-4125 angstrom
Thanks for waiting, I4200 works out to 1.03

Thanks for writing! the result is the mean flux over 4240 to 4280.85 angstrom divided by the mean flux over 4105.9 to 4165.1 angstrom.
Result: 1.1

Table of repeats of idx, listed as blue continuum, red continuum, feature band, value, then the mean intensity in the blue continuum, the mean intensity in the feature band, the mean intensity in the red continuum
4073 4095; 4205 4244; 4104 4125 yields 0.022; 0.743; 0.735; 0.774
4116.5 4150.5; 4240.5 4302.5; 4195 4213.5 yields 0.019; 0.742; 0.749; 0.781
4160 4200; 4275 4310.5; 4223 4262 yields -0.110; 0.688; 0.779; 0.717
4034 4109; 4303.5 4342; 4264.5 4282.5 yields -0.092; 0.737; 0.806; 0.742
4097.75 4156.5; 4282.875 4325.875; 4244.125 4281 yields -0.121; 0.719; 0.803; 0.717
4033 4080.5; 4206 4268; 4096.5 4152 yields 0.083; 0.76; 0.714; 0.79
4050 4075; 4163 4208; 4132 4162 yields 0.025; 0.774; 0.712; 0.706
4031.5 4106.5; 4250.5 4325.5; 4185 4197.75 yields 0.019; 0.74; 0.732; 0.749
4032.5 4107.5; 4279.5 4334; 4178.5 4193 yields 0.125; 0.739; 0.664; 0.75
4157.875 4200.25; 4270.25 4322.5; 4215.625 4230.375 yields -0.083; 0.684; 0.761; 0.74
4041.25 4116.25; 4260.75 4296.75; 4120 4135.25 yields 0.024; 0.732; 0.727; 0.779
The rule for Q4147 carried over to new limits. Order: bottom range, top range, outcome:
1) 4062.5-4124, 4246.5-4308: 1.13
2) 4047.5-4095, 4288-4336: 1.10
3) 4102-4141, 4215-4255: 1.13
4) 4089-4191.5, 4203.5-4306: 1.15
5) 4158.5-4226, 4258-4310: 1.07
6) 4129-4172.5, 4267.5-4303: 1.12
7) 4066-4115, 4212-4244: 1.15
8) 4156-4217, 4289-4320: 1.05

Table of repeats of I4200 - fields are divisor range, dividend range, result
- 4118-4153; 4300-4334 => 1.00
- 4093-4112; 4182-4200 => 1.10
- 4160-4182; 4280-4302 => 1.13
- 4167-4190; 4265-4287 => 1.15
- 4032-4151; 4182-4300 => 1.04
